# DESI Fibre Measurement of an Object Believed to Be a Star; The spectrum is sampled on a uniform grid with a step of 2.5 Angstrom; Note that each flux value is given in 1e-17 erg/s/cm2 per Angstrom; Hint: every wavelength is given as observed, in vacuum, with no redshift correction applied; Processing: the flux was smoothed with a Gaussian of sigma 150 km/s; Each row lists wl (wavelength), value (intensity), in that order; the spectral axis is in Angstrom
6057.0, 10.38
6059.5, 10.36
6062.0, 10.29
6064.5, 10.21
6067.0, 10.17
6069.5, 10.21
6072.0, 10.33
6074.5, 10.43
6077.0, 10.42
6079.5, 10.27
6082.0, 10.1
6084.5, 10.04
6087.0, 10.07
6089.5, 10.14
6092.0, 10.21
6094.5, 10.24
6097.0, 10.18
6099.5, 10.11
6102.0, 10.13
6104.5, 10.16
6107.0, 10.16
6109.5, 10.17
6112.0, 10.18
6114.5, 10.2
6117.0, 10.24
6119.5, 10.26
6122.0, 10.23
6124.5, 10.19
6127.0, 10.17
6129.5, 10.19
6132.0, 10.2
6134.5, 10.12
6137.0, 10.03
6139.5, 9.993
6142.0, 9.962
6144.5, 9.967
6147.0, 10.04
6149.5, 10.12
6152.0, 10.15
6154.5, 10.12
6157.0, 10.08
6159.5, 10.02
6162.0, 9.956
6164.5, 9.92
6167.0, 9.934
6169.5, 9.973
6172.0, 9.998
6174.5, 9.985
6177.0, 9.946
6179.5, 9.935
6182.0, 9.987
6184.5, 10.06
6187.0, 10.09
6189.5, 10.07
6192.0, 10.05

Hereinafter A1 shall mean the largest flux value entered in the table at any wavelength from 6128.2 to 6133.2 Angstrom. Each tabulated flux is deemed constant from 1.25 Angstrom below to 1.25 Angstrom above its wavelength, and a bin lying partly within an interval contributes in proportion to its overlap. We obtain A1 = 10.2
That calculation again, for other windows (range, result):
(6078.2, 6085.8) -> 10.27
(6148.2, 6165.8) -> 10.15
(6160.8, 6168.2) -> 9.956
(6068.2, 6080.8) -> 10.43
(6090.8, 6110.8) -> 10.24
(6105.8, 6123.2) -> 10.26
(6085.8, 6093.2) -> 10.21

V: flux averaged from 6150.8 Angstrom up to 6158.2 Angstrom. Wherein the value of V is 10.1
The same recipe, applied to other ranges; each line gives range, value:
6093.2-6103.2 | 10.2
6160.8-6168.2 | 9.94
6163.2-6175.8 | 9.96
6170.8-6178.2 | 9.98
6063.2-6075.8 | 10.3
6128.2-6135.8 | 10.2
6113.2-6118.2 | 10.2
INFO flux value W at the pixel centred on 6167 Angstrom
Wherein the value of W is 9.934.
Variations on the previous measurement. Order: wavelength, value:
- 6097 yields 10.18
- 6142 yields 9.962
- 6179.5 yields 9.935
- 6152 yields 10.15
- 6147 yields 10.04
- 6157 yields 10.08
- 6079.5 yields 10.27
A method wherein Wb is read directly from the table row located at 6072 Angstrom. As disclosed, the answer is 10.33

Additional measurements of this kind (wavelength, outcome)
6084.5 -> 10.04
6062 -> 10.29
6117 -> 10.24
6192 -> 10.05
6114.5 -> 10.2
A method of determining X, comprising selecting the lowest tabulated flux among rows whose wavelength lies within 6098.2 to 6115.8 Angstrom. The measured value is 10.11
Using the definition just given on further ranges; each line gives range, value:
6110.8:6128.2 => 10.17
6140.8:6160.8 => 9.962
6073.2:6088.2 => 10.04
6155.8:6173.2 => 9.92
